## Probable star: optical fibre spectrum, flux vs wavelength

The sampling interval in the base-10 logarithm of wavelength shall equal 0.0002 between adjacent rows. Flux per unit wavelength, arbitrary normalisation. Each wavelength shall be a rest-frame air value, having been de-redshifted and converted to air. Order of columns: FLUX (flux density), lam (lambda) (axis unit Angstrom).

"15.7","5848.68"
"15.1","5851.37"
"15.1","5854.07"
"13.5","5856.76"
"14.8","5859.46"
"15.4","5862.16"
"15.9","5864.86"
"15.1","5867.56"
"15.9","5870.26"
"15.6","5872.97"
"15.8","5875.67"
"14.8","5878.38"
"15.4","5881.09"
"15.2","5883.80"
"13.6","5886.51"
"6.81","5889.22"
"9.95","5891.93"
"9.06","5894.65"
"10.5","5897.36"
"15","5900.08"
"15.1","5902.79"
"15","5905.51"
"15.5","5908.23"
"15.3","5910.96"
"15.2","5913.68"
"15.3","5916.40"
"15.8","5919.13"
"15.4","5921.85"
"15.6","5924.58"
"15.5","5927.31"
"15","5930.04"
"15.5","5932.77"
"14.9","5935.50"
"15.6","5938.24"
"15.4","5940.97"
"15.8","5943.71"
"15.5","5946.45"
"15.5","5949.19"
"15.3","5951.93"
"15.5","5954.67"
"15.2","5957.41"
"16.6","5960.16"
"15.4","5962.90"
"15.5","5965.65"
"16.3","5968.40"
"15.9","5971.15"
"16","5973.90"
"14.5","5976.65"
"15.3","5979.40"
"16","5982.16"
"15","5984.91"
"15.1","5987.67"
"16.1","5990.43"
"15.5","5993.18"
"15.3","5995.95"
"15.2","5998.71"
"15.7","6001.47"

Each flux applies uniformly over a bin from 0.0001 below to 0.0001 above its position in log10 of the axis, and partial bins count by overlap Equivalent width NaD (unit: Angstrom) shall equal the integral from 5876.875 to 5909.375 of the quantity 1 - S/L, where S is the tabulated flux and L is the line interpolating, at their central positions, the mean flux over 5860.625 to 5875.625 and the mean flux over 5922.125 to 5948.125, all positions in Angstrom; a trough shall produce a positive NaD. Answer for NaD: 5.31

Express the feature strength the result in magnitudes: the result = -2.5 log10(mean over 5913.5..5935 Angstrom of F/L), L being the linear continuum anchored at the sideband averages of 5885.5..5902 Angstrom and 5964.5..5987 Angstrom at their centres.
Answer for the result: -0.22 mag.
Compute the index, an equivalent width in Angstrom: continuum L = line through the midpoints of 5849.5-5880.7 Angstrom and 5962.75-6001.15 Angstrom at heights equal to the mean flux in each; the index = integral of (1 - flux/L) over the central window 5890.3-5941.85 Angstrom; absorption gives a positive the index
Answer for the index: 3.14 Angstrom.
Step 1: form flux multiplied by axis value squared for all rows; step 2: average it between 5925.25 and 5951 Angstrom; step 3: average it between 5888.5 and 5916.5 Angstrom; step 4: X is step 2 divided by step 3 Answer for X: 1.20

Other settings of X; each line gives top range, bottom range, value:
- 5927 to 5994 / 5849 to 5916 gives 1.13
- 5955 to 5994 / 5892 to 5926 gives 1.12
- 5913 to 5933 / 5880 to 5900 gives 1.34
